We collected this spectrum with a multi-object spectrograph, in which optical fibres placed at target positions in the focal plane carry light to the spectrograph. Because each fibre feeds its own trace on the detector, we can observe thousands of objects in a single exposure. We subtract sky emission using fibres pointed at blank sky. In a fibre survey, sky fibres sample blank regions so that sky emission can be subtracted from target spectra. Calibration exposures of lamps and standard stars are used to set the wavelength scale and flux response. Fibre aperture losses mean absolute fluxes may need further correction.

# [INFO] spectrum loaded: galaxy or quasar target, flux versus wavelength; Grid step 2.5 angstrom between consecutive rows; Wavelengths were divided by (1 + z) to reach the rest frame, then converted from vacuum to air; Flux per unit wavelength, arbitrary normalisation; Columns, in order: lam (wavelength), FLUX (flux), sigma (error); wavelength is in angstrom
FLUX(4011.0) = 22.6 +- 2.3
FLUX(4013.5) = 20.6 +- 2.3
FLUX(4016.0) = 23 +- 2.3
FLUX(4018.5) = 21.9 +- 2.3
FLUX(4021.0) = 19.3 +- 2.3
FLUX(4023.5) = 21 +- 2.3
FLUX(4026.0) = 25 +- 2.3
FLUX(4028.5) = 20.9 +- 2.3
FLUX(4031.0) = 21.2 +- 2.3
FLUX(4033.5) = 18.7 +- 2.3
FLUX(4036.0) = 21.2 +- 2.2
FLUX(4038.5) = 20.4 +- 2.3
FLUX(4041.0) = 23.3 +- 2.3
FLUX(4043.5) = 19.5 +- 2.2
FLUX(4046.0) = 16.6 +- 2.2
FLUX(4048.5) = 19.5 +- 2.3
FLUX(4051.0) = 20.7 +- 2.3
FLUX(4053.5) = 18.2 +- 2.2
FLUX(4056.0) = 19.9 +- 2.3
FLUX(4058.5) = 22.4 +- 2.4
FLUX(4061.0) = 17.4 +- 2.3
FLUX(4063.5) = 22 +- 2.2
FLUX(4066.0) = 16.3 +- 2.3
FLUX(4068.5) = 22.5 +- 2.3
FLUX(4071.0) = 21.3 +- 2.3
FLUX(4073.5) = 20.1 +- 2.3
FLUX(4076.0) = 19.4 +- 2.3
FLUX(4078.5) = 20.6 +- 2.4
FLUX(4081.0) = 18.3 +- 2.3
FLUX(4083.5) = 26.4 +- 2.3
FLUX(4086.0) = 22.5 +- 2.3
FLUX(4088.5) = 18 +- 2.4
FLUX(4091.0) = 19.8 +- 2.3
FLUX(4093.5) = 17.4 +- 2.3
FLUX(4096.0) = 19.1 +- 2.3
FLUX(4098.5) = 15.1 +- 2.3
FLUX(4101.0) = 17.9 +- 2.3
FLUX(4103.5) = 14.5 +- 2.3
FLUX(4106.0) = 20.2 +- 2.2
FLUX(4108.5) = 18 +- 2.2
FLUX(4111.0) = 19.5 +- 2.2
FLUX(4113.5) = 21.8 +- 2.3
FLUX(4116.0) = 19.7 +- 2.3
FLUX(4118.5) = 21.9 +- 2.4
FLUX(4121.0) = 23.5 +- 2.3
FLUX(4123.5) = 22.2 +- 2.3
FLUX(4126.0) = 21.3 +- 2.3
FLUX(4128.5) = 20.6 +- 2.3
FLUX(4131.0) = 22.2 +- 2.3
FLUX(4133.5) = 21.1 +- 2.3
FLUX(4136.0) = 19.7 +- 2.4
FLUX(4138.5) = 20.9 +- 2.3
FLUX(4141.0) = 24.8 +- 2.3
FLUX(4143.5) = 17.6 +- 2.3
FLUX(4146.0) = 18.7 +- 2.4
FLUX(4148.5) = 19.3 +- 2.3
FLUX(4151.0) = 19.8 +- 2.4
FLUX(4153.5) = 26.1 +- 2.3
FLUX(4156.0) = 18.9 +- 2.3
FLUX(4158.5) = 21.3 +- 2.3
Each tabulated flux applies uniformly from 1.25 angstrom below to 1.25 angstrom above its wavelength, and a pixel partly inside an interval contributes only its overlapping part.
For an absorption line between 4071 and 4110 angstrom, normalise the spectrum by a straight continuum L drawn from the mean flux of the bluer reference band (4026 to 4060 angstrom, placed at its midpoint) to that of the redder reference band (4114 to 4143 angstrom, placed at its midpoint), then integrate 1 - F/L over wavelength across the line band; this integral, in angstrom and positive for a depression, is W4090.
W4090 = 3.3 angstrom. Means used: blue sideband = 20.3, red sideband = 21.5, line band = 19.2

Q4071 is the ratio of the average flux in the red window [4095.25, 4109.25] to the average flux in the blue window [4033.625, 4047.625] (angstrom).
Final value 0.87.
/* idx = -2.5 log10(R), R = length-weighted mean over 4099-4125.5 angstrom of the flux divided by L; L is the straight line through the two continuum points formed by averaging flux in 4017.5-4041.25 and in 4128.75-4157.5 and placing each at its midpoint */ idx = 0.06 mag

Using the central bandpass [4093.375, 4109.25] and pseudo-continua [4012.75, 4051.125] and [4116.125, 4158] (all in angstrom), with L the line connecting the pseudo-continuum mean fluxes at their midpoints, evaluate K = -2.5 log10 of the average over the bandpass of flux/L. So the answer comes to 0.20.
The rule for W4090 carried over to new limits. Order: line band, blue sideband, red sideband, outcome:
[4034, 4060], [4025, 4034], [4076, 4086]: 1.8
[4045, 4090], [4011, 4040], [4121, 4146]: 2.3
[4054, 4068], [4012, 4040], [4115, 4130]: 1.1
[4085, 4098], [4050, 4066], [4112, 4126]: 1.1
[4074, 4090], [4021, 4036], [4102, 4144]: 0.0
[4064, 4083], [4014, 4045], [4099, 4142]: 0.7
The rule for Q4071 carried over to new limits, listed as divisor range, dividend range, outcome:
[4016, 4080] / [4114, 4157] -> 1.03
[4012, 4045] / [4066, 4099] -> 0.94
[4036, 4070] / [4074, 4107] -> 0.96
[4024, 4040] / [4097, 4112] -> 0.82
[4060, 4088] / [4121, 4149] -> 1.02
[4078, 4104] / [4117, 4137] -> 1.13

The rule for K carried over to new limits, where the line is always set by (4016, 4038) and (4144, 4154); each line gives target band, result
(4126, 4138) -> -0.03 mag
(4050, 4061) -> 0.06 mag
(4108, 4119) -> 0.02 mag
